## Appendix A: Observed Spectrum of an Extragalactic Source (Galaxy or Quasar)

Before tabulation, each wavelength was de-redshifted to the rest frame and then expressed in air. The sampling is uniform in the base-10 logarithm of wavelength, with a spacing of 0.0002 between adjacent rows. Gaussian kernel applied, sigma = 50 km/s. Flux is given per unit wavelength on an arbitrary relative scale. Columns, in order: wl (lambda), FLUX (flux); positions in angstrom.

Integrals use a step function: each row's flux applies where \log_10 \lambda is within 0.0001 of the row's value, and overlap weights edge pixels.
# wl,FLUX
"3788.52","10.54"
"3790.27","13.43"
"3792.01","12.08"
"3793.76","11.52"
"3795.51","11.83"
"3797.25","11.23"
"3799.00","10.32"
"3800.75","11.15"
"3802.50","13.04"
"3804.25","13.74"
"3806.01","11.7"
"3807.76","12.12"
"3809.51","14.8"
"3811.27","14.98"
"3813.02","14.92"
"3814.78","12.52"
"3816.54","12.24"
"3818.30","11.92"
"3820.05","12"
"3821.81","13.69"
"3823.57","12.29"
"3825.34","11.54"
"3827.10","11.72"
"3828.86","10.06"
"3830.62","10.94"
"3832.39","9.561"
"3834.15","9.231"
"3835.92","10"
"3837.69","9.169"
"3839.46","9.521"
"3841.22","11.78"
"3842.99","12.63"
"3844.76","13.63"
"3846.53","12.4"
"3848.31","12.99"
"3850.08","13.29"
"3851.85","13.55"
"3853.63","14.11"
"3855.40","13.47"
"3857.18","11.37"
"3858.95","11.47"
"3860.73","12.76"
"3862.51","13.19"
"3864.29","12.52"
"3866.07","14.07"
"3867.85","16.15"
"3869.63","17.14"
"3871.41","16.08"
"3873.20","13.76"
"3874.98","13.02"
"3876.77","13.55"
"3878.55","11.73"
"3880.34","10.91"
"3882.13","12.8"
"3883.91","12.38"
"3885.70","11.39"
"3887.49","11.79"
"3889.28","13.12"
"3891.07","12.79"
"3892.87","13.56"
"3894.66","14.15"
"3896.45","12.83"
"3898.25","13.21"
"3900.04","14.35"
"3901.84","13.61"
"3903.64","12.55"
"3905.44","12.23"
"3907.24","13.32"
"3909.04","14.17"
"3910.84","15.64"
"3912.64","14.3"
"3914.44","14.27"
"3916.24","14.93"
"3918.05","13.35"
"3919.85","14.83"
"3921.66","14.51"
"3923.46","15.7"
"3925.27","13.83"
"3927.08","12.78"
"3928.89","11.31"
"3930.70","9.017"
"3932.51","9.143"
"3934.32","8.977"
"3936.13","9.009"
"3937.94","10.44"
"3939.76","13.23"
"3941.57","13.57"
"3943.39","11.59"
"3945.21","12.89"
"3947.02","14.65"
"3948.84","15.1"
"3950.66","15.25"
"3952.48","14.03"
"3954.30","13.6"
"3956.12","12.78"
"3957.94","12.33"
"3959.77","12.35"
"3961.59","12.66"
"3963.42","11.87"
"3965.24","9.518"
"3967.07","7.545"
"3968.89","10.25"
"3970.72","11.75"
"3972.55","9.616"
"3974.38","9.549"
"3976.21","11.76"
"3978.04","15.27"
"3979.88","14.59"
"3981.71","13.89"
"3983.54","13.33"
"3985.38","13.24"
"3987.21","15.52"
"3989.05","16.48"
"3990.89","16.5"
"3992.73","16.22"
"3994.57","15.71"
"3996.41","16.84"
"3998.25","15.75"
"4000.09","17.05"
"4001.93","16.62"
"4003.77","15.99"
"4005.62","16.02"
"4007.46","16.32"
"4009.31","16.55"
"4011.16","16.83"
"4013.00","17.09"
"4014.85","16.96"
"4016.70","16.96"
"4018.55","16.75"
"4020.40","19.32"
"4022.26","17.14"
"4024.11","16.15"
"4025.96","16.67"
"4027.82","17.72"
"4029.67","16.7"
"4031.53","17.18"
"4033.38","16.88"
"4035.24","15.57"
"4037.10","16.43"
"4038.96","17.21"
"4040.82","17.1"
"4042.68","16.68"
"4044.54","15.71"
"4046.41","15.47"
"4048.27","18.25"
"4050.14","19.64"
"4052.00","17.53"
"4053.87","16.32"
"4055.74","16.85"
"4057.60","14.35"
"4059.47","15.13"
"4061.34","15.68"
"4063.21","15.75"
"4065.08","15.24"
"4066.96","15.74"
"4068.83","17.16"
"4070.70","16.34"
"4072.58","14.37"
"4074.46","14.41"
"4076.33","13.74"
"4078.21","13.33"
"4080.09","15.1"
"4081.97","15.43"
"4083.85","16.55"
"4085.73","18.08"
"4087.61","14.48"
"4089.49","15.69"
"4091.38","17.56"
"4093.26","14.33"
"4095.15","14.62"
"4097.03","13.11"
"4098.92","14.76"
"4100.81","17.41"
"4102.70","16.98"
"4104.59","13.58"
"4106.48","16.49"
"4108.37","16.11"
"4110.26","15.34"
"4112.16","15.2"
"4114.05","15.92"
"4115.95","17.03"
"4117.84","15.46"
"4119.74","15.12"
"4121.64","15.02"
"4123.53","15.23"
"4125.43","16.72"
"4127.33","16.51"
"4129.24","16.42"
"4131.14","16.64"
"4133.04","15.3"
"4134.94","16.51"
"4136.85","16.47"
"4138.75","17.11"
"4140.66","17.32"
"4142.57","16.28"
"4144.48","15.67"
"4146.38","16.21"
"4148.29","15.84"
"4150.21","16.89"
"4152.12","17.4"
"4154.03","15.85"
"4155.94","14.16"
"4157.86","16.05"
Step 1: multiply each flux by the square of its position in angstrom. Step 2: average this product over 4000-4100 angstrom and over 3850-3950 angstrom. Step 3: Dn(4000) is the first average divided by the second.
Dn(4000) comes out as 1.33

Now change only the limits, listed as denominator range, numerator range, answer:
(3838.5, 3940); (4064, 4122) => 1.32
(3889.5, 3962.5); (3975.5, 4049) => 1.30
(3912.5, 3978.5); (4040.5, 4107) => 1.37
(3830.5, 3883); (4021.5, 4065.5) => 1.45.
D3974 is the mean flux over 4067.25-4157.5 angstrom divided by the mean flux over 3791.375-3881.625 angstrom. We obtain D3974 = 1.27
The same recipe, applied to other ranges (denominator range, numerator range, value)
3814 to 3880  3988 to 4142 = 1.30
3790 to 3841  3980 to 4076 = 1.38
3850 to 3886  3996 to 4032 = 1.26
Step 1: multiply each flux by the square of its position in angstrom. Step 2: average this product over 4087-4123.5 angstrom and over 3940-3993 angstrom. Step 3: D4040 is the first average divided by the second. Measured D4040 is 1.28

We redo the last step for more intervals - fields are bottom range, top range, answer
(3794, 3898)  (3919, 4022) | 1.18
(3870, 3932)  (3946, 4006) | 1.07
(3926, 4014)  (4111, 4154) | 1.31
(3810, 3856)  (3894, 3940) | 1.11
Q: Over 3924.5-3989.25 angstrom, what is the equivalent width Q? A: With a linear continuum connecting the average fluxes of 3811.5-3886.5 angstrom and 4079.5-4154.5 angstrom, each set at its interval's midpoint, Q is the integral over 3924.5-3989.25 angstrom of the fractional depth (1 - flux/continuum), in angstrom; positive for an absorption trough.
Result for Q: 7.64 angstrom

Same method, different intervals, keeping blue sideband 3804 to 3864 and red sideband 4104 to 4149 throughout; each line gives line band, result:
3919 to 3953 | 2.32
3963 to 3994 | 2.83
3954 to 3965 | 1.17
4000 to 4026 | -4.11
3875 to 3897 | 0.48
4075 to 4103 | 0.28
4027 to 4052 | -3.55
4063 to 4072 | -0.45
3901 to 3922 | -1.20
